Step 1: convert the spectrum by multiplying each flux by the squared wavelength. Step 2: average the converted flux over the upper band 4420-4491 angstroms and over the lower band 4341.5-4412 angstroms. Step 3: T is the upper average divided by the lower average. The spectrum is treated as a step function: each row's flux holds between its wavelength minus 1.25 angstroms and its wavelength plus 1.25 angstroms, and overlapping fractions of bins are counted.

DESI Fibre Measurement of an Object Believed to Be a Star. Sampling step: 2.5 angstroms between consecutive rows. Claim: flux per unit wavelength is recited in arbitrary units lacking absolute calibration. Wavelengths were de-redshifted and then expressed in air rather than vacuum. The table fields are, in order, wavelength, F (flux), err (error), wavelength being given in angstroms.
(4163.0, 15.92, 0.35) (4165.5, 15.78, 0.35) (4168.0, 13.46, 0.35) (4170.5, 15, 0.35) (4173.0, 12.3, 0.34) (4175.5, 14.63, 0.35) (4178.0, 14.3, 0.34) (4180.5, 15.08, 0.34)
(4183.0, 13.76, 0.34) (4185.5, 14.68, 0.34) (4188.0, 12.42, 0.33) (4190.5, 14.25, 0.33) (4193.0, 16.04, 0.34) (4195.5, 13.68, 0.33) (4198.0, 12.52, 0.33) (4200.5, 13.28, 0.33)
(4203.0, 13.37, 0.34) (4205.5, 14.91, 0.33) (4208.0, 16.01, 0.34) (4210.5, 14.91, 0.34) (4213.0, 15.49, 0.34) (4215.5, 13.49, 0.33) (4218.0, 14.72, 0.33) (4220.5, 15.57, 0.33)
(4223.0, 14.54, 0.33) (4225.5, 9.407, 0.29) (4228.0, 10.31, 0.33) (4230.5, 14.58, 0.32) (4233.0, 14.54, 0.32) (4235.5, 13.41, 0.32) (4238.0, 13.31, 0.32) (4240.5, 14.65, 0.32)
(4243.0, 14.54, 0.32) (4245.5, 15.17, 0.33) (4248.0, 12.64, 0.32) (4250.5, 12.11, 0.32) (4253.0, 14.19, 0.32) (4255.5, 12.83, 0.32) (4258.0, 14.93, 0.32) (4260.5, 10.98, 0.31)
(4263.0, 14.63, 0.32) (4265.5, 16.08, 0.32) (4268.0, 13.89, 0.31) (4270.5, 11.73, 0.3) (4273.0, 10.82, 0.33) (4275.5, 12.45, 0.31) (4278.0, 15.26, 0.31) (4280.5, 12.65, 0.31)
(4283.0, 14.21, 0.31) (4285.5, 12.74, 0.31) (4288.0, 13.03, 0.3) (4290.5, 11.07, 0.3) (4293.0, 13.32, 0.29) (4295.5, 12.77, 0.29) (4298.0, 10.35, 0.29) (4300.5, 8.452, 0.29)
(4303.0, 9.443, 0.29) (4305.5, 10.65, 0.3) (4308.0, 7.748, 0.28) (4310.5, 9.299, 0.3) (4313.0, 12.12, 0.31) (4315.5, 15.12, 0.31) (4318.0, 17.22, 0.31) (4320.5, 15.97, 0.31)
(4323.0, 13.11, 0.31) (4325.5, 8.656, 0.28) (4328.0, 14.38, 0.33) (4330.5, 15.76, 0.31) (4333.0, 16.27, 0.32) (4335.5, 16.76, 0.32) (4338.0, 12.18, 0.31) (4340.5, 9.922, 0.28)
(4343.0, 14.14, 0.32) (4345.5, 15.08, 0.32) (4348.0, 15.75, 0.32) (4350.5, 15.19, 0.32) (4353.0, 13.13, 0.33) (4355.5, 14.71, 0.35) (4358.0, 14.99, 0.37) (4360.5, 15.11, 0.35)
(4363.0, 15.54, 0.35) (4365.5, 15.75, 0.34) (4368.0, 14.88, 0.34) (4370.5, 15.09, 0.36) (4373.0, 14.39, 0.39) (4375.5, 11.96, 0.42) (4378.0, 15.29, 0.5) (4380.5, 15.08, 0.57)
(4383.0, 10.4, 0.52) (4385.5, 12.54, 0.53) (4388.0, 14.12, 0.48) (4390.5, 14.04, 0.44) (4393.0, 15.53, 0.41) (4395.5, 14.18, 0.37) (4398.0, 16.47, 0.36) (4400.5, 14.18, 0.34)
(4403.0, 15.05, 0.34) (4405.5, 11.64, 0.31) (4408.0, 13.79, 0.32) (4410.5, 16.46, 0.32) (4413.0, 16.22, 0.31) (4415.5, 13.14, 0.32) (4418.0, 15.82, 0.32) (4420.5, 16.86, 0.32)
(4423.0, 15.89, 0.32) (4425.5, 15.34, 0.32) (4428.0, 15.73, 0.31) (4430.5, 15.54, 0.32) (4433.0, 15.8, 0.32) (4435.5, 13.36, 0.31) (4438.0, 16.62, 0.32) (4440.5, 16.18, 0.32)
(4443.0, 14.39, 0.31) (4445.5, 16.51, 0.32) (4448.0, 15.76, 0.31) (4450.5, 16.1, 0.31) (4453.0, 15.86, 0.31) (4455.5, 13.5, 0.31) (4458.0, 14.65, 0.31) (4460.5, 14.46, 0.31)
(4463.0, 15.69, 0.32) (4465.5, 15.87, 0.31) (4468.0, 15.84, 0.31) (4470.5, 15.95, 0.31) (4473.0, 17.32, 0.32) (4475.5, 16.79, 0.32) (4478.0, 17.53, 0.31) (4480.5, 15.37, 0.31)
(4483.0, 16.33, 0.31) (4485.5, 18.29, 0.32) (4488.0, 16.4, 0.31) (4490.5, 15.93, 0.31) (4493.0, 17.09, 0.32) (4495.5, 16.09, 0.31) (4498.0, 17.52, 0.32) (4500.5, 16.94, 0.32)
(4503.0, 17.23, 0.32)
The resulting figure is 1.14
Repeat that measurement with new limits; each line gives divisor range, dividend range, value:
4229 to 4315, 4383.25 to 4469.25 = 1.28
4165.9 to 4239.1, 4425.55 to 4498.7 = 1.29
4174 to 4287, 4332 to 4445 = 1.15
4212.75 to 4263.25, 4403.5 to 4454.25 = 1.24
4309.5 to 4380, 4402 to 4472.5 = 1.12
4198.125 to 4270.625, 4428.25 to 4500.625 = 1.29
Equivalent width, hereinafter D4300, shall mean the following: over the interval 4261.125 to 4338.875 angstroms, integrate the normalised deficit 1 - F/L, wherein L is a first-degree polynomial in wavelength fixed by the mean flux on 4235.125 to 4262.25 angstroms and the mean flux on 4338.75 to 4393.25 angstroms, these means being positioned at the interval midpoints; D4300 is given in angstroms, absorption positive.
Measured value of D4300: 5.6 angstroms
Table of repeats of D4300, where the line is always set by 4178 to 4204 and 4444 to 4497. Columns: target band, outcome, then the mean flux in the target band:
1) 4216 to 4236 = 1.14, 13.4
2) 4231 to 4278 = 2.78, 13.6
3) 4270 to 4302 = 5.33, 12.2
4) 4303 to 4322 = 3.17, 12.4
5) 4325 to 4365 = 1.99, 14.4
